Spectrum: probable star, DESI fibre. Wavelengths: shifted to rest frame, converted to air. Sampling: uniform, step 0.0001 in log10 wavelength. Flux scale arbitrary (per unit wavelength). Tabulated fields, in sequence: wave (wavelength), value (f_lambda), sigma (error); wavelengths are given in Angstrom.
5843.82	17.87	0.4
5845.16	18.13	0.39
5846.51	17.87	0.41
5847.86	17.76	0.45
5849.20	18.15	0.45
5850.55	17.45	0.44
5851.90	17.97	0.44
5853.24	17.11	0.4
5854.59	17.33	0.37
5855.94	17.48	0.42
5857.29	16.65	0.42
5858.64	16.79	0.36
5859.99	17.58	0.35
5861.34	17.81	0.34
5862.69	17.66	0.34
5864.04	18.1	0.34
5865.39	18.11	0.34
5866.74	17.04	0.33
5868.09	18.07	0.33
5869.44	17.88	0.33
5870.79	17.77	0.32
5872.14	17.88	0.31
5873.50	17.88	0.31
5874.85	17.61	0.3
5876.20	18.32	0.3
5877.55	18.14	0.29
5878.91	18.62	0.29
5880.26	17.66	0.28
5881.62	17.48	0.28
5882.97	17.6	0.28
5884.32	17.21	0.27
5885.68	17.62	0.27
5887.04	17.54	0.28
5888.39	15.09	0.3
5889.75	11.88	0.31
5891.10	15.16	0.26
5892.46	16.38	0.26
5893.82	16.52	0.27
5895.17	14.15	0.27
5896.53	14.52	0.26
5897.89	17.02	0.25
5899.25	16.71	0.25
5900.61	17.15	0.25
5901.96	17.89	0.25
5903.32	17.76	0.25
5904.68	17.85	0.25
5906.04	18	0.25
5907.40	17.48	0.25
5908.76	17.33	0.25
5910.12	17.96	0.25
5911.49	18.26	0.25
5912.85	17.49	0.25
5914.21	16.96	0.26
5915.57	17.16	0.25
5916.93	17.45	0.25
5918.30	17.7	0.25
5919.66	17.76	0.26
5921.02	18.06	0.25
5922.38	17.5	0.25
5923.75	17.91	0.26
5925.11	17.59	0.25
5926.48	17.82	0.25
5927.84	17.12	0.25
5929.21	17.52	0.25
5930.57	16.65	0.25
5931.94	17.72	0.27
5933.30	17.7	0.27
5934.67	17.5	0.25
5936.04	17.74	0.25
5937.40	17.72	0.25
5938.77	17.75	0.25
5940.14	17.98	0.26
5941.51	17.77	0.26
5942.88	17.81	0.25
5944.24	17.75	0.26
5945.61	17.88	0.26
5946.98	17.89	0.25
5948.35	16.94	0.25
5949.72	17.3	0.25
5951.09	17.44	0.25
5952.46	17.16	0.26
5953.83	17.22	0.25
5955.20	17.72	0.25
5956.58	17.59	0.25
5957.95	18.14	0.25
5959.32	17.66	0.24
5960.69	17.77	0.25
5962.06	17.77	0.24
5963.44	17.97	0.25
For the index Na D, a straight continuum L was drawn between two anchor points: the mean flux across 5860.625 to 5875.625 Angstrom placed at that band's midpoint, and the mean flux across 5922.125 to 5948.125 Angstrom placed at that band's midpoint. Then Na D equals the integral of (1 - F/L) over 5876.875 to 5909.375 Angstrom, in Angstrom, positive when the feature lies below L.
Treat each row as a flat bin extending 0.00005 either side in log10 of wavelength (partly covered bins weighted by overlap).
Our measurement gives 1.8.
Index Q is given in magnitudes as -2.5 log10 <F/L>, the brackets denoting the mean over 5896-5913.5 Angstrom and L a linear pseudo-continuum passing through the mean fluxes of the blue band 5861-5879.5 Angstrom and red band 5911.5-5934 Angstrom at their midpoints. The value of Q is 0.02 mag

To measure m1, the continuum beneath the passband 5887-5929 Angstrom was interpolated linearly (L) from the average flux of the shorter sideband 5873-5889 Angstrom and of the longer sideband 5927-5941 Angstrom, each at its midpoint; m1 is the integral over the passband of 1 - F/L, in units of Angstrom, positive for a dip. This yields 1.5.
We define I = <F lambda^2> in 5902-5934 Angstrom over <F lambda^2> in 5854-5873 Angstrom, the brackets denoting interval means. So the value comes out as 1.0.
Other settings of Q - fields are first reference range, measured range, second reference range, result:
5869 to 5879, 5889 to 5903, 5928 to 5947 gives 0.134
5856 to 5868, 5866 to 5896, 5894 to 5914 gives 0.022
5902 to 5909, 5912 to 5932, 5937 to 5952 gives 0.012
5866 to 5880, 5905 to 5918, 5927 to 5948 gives 0.011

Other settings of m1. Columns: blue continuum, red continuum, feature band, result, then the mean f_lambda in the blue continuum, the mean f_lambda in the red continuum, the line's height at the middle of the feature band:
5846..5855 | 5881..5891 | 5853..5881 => -1.1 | 17.7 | 16.3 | 17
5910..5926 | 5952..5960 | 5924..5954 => 0.1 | 17.6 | 17.6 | 17.6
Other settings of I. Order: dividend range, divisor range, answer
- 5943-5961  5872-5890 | 1.04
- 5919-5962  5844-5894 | 1.04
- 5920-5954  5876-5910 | 1.06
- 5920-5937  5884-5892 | 1.14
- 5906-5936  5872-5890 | 1.03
